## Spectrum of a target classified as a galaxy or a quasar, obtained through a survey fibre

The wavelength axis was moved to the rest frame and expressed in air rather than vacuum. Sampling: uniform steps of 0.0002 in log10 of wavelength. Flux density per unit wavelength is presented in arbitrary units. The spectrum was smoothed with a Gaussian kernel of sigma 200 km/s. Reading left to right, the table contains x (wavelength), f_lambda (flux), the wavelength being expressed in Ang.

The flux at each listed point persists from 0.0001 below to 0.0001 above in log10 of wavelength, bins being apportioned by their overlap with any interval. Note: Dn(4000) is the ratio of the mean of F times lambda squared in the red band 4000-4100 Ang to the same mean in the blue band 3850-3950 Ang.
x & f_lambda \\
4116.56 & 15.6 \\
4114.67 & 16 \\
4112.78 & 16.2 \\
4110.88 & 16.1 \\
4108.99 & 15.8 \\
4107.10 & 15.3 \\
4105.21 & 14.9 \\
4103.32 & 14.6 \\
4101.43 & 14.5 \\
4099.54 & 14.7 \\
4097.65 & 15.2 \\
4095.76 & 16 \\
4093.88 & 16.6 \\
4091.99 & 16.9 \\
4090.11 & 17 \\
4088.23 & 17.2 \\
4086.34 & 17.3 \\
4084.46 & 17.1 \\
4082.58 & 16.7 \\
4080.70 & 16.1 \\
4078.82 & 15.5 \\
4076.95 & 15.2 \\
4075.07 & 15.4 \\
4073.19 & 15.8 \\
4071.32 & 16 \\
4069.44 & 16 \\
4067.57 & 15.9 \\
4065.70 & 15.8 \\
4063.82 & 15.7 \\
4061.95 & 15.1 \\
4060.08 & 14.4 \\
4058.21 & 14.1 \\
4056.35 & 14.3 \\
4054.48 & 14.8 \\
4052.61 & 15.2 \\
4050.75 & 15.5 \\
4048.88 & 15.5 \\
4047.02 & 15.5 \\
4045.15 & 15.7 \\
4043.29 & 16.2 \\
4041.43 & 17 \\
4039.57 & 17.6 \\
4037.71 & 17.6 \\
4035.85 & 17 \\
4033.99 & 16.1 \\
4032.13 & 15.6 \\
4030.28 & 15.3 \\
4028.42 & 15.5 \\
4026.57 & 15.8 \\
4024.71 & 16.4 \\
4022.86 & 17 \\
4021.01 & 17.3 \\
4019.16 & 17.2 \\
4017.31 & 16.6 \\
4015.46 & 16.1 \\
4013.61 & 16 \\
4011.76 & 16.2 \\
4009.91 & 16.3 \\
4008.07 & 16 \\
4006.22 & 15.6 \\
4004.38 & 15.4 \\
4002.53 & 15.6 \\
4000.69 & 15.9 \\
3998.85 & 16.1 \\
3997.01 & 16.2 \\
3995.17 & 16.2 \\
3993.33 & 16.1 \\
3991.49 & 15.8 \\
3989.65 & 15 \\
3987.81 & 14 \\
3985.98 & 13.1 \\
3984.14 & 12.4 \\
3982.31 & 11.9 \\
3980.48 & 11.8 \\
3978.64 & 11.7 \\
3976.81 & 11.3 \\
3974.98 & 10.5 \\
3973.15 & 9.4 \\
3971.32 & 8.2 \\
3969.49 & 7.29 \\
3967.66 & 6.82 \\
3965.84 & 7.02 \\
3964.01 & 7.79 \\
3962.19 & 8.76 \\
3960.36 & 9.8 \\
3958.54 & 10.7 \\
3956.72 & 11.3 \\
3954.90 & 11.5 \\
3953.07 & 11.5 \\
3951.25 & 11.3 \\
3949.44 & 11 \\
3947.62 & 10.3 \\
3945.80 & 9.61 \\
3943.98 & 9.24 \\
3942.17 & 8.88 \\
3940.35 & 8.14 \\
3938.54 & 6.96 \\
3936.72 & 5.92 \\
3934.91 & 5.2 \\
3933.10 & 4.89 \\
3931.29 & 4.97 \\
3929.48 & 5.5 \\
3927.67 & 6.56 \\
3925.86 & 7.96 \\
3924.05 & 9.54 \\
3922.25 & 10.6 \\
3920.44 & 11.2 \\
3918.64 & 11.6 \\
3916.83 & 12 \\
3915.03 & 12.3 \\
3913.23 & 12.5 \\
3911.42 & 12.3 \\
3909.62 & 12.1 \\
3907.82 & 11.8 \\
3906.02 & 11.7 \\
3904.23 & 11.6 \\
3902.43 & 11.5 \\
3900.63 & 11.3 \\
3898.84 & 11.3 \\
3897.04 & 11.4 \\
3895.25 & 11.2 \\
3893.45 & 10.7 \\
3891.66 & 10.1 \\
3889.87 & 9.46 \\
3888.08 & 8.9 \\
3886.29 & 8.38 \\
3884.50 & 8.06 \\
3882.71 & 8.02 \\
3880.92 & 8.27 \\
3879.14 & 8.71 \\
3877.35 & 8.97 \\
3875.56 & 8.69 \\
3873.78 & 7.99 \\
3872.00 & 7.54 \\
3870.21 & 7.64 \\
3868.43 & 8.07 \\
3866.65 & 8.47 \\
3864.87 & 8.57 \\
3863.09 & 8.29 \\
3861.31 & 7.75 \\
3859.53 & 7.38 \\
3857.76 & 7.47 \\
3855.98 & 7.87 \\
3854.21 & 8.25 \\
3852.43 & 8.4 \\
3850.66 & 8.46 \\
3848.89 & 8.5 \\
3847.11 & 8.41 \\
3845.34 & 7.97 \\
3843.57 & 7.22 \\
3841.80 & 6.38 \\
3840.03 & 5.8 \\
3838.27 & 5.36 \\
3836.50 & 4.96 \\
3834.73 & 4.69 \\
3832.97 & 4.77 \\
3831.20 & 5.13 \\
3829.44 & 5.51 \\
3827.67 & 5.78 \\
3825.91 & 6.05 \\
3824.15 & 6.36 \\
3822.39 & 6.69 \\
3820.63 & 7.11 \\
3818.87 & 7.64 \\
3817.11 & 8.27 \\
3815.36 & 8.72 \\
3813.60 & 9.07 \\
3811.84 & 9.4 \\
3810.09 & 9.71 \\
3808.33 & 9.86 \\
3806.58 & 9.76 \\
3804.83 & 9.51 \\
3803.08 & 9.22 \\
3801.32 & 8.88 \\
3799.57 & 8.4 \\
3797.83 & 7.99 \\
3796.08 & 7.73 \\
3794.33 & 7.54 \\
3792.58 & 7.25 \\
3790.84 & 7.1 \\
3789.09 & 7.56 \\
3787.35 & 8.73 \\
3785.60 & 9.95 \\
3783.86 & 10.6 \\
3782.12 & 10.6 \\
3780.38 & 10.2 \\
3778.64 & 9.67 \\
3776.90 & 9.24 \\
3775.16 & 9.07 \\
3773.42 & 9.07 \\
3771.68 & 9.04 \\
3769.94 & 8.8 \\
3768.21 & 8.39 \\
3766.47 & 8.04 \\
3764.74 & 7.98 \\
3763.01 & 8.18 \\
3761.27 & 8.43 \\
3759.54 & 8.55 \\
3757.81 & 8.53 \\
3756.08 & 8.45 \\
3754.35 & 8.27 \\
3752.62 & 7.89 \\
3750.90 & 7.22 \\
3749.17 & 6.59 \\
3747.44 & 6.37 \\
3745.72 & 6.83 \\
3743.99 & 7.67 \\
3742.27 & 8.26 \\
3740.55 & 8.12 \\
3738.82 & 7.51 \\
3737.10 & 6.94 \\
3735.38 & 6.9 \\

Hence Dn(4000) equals 1.9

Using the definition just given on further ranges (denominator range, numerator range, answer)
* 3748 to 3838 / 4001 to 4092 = 2.27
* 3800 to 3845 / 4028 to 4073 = 2.43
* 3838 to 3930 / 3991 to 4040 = 1.88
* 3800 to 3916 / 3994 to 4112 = 2.04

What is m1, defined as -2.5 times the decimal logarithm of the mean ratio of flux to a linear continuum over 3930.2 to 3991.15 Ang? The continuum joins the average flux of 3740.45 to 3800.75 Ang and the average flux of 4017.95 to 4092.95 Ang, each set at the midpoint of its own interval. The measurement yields 0.36 mag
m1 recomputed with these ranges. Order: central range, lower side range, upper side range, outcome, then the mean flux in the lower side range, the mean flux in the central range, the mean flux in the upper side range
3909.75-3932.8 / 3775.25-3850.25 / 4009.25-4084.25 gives 0.188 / 7.85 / 9.7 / 15.9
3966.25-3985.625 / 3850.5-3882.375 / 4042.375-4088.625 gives 0.211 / 8.15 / 10.1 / 15.7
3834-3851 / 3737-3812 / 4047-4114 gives 0.440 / 8.49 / 6.74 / 15.7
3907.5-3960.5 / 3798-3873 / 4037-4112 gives 0.147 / 7.61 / 9.54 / 15.8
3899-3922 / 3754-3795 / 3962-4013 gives -0.037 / 8.73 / 11.8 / 12.9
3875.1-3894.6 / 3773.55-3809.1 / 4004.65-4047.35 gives 0.307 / 8.94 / 8.96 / 16.3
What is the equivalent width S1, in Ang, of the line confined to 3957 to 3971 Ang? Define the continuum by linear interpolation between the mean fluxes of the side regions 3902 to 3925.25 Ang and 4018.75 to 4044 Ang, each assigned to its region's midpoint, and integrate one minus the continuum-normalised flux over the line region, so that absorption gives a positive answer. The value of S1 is 5.3 Ang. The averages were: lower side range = 11.6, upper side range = 16.5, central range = 8.44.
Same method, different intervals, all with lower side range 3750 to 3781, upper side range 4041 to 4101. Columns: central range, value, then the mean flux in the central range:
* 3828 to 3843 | 7.1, 5.38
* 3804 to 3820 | 1.0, 9.07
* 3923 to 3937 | 6.8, 6.38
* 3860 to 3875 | 4.0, 8.04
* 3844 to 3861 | 4.1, 8.04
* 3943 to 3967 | 5.7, 9.95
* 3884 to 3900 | 2.2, 10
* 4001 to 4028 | -3.3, 16.2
